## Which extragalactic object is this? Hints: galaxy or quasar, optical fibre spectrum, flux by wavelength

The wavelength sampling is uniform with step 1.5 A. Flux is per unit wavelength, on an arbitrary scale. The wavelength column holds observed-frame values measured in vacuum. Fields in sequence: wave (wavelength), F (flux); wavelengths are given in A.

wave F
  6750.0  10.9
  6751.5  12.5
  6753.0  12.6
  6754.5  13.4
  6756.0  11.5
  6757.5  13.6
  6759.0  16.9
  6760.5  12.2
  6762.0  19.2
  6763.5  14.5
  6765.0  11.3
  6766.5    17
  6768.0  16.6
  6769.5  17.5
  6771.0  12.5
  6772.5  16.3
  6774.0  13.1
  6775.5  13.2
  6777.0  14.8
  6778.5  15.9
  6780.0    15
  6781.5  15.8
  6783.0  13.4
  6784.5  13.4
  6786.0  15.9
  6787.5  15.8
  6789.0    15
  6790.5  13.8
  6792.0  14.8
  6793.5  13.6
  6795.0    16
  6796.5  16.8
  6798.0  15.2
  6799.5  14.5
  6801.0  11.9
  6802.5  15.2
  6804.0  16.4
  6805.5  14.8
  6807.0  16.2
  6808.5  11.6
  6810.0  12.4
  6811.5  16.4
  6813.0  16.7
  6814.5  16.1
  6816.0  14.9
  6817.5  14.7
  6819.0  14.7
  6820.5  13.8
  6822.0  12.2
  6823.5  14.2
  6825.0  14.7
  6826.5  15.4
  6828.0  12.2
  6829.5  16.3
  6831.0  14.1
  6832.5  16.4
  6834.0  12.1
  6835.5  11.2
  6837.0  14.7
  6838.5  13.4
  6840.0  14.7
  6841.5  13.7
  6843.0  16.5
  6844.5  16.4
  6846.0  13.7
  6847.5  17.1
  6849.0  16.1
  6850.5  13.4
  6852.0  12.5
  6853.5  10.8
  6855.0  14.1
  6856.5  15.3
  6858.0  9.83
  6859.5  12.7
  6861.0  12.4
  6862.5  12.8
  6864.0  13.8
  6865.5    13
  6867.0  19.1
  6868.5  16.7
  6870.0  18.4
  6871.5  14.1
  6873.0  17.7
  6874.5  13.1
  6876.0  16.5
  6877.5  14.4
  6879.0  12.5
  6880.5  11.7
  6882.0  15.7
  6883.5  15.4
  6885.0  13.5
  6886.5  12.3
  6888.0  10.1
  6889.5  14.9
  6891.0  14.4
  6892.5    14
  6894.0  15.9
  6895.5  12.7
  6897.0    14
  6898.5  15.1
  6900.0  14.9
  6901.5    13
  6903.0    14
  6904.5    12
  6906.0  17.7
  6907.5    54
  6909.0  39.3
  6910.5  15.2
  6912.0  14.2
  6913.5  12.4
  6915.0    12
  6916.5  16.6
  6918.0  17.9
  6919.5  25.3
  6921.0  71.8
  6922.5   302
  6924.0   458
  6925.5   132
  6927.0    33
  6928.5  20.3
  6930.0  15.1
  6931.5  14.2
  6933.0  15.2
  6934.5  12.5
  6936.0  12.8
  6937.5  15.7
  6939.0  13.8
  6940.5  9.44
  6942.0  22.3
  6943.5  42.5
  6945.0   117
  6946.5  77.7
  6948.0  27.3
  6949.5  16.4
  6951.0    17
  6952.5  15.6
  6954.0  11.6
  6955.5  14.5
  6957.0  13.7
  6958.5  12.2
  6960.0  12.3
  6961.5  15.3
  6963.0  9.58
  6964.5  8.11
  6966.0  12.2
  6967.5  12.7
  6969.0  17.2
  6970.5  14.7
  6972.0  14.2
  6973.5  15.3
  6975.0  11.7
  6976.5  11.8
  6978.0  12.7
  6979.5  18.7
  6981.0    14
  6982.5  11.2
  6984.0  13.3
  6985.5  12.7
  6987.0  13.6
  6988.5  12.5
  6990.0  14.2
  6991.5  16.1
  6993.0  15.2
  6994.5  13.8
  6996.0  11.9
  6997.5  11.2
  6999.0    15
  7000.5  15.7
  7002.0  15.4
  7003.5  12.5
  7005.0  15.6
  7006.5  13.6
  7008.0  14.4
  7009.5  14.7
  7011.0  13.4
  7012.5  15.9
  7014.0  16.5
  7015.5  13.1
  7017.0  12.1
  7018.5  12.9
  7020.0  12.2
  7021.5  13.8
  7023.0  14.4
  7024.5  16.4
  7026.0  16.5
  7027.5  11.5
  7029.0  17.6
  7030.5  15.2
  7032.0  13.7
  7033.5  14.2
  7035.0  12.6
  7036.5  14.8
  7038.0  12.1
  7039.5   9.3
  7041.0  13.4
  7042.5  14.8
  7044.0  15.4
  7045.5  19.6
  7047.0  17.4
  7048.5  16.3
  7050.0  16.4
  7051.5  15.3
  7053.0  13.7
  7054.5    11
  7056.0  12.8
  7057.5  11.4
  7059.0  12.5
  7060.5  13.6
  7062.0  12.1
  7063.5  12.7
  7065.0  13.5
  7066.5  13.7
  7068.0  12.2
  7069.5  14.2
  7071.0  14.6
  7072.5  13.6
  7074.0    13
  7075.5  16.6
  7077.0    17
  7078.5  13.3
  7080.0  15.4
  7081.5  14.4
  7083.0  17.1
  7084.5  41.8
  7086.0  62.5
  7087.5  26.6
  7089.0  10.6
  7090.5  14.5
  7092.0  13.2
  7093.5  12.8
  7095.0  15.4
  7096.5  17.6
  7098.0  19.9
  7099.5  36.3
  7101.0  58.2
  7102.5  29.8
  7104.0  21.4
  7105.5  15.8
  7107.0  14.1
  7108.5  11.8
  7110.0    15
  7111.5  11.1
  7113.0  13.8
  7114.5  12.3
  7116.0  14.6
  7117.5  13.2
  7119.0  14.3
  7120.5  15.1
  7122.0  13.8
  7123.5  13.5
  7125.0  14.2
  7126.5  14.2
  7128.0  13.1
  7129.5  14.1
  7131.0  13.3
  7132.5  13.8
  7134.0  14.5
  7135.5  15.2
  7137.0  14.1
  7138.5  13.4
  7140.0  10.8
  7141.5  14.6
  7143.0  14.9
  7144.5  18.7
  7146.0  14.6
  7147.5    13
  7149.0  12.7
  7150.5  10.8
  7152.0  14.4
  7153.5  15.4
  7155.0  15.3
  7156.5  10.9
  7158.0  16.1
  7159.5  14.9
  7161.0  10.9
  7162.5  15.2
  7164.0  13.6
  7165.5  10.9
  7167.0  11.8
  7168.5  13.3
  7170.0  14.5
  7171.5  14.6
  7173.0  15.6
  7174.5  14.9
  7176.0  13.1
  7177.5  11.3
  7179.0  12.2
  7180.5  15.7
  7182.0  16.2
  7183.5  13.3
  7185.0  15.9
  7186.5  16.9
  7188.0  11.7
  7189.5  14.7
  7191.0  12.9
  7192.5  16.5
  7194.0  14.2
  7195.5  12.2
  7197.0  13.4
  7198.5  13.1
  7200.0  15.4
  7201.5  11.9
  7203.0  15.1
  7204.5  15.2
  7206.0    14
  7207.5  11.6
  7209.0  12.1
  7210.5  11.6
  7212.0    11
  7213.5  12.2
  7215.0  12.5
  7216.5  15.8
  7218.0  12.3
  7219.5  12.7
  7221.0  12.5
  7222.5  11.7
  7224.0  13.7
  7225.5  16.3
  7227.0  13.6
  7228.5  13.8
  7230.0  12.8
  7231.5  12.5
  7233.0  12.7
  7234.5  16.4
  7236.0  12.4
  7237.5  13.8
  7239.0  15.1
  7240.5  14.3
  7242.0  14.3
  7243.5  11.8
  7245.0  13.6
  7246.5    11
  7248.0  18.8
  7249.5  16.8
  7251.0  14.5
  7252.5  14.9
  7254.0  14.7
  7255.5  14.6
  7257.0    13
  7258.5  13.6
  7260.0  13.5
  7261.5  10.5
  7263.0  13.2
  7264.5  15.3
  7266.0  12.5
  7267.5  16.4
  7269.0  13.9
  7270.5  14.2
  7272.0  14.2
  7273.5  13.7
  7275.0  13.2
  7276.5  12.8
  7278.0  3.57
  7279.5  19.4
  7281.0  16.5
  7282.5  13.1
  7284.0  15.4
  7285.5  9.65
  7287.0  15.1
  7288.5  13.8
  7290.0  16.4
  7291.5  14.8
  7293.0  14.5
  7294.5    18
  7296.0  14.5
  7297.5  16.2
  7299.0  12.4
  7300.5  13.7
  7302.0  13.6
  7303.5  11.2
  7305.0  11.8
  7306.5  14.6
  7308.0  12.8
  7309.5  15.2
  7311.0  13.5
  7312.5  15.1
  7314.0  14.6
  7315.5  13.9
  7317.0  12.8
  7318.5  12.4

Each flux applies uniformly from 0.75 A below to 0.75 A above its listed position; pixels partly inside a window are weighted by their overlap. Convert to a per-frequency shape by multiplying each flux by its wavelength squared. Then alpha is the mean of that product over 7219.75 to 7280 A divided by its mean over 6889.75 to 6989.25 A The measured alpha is 0.46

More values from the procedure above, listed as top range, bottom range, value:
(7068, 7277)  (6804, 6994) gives 0.69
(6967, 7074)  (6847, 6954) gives 0.46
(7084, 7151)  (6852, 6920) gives 1.21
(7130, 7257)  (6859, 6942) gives 0.46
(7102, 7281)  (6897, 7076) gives 0.61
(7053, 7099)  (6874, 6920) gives 1.08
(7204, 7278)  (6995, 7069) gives 1.02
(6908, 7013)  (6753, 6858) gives 2.22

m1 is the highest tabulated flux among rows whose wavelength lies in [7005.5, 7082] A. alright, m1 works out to 19.6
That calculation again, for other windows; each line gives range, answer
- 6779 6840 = 16.8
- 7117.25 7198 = 18.7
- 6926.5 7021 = 117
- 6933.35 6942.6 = 22.3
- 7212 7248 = 18.8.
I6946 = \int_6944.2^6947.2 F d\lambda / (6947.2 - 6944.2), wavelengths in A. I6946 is 96.8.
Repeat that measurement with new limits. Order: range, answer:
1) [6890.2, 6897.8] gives 14.2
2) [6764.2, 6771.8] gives 15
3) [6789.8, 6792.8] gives 14.3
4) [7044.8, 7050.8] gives 17.4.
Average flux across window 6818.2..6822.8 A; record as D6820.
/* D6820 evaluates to 13.6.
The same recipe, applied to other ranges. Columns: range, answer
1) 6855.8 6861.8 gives 12.5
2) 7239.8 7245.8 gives 13.5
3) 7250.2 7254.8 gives 14.7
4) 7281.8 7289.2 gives 13.4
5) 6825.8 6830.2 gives 14.6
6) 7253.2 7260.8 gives 13.9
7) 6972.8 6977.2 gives 12.9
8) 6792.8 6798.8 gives 15.4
